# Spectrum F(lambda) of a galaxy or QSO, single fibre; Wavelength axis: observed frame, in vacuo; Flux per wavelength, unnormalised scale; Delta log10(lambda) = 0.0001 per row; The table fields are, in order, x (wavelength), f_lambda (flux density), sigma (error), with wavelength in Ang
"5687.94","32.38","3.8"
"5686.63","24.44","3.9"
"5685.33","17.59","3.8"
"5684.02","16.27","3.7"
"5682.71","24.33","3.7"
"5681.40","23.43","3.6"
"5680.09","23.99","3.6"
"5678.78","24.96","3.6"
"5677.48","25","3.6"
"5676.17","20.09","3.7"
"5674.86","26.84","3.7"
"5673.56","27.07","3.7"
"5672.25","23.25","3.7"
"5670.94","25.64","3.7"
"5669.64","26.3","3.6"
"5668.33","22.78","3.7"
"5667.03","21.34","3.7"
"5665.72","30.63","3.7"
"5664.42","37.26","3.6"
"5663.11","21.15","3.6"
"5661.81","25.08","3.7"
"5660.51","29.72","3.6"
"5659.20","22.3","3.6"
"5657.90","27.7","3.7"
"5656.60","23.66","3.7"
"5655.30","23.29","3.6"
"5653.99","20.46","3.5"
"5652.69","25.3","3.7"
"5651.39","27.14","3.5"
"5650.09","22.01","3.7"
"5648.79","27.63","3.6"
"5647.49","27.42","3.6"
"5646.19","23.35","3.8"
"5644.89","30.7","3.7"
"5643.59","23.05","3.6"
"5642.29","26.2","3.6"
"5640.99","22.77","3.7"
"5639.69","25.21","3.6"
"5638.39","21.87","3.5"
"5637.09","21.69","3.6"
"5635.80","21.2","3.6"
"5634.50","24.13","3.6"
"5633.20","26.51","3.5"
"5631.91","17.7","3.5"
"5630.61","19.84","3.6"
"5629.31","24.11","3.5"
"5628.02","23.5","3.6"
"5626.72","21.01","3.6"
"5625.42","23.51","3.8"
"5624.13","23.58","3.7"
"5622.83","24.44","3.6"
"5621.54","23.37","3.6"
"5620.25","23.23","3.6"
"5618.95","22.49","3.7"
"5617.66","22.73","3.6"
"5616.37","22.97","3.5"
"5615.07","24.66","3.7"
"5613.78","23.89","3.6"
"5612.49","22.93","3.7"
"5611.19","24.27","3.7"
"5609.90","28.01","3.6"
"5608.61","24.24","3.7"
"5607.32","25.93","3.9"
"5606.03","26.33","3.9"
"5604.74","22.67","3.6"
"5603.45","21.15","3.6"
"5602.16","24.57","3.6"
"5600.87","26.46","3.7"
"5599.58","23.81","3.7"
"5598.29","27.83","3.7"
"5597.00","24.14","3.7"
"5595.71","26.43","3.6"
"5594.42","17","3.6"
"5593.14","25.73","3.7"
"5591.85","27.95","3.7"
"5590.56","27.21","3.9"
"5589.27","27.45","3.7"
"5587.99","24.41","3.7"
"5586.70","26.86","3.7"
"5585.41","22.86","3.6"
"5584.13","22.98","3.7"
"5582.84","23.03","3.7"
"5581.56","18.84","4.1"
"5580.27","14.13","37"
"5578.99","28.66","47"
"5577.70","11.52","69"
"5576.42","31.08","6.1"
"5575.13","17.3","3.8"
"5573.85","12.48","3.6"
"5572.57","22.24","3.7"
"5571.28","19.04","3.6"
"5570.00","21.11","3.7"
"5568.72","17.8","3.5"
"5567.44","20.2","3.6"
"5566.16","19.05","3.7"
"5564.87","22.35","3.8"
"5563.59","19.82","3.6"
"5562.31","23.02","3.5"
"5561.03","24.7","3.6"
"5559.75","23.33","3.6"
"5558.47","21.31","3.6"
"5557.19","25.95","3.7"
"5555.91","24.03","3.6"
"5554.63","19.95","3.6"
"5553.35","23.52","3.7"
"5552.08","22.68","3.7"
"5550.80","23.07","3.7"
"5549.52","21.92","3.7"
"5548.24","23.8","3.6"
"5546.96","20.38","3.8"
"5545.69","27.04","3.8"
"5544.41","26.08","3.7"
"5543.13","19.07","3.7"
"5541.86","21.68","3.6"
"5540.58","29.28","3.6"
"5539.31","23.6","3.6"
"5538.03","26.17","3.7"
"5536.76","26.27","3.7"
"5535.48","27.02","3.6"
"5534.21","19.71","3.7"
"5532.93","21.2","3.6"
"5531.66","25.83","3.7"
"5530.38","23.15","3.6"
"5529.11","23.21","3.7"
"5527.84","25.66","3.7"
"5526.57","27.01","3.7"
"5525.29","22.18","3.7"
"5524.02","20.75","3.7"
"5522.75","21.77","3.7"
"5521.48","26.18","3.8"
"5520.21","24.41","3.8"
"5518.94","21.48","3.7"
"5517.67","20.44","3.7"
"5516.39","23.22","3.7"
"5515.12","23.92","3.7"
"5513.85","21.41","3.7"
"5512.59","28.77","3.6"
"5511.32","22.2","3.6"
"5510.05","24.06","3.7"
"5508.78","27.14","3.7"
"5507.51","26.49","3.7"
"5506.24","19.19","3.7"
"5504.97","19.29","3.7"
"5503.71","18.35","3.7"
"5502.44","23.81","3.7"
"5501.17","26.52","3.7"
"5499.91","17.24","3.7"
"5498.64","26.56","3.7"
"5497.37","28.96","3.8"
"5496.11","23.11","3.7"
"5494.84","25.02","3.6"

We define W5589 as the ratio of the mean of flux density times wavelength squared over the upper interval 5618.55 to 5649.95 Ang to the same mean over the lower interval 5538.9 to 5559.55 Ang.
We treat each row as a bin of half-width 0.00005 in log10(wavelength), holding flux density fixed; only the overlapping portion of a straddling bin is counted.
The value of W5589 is 1.05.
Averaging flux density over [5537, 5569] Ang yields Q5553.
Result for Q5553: 22.9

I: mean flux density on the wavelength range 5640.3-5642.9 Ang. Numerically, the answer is 24.4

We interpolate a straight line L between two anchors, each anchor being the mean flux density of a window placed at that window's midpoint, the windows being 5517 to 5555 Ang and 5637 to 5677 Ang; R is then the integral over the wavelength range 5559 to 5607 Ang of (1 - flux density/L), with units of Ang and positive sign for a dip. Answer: 3.1 Ang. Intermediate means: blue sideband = 23.5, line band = 22.6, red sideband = 25.2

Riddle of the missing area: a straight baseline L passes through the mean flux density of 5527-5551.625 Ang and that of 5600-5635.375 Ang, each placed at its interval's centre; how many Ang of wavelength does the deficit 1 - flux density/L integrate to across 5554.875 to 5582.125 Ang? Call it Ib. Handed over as 3.4 Ang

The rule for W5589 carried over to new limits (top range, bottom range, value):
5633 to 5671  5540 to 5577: 1.17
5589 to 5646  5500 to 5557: 1.06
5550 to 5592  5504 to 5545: 0.95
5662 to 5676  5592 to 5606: 1.10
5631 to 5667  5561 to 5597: 1.16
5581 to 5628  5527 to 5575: 1.09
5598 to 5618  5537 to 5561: 1.06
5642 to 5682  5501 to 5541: 1.12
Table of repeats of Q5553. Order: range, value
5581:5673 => 24.4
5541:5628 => 23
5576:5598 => 23.5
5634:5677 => 25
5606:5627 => 24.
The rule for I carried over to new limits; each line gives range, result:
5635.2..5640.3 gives 22.5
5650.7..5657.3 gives 24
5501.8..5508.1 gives 21.4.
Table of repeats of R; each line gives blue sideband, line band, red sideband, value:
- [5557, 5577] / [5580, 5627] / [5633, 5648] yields -2.5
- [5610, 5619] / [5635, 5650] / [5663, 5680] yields 0.1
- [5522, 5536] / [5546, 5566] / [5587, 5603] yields 1.2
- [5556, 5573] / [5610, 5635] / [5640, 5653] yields 1.2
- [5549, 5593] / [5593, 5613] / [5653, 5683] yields -1.2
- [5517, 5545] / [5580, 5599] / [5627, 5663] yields 0.0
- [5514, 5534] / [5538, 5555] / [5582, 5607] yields 0.2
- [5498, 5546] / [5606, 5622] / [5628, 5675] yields 0.2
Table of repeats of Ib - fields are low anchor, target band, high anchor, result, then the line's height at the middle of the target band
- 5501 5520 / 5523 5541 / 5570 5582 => -1.95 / 21.9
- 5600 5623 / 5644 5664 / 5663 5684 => -0.38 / 24.8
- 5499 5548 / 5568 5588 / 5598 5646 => 2.44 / 23.7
